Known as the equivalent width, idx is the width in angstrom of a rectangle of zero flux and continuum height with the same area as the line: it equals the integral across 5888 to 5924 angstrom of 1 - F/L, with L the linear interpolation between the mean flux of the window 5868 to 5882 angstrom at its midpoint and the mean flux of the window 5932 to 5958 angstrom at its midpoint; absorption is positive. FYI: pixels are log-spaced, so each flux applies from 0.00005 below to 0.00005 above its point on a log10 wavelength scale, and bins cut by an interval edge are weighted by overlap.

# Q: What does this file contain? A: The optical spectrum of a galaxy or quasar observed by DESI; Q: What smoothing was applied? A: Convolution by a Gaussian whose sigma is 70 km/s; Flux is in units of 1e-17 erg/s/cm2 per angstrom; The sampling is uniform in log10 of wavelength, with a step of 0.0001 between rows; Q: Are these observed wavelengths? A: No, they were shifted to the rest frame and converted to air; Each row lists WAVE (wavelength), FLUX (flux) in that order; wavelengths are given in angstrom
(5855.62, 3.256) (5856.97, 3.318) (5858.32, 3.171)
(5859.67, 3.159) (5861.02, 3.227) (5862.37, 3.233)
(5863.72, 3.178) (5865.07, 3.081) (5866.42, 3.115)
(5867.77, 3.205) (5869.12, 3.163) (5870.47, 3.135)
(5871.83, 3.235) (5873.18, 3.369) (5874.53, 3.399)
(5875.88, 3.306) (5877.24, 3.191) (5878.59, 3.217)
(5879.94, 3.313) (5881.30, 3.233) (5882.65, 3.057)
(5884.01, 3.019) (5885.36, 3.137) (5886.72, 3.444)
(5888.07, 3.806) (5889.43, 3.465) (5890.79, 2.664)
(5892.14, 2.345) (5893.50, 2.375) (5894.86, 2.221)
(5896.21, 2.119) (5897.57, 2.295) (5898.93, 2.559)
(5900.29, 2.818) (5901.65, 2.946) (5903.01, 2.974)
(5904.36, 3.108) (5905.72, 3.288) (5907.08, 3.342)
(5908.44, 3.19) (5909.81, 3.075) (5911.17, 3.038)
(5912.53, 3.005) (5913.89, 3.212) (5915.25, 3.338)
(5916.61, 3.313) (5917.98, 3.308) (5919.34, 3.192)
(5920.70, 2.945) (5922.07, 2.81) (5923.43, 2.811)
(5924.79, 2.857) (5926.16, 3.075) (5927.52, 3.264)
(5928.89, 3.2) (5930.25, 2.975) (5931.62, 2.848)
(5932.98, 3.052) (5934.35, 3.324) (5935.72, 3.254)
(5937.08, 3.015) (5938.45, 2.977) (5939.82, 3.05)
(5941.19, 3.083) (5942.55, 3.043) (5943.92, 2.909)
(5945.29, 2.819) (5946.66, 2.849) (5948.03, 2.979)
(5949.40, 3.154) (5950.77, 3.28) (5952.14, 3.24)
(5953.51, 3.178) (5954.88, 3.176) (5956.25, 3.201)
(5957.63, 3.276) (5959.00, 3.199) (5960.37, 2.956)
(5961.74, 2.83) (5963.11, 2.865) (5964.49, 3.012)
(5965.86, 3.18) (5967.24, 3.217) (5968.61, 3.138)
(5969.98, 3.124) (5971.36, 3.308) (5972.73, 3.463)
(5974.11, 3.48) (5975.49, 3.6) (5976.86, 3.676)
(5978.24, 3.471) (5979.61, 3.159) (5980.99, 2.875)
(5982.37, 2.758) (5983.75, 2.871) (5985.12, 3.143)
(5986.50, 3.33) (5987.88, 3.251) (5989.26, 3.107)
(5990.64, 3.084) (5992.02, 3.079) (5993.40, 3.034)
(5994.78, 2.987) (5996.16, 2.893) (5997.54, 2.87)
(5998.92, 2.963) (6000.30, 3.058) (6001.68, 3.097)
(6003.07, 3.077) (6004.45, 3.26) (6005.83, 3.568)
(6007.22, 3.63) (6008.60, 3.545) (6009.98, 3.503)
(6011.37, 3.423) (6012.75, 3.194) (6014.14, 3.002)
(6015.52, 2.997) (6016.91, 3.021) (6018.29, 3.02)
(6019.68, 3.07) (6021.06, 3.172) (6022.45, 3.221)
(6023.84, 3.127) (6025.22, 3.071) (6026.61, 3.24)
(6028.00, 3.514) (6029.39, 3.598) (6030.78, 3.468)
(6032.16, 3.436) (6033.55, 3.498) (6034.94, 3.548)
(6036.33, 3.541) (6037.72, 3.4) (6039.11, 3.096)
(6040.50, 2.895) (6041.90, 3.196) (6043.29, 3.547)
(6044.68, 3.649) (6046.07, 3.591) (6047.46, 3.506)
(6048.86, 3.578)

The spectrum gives 2.8 angstrom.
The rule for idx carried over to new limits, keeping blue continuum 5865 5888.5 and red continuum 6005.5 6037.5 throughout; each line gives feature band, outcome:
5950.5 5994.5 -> 1.7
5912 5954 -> 2.5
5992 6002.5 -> 1.0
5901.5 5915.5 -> 0.5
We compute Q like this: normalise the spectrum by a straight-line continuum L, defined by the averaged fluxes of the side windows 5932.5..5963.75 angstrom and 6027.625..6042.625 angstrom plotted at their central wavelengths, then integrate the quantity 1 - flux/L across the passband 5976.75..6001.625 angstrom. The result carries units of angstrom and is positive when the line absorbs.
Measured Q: 1.09 angstrom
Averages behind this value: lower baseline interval 3.07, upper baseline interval 3.38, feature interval 3.08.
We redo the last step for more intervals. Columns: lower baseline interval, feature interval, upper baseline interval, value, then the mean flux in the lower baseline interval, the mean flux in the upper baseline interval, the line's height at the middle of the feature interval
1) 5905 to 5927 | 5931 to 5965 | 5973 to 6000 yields 0.7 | 3.11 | 3.14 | 3.13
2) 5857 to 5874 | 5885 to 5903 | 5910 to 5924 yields 2.1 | 3.2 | 3.1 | 3.14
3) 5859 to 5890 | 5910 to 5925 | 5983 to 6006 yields 0.5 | 3.25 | 3.09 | 3.19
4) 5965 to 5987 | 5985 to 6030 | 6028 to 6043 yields 1.7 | 3.24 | 3.38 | 3.31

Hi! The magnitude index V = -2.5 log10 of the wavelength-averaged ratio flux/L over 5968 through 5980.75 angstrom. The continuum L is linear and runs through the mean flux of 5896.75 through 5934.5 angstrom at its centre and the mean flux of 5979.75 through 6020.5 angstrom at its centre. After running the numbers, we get -0.09 mag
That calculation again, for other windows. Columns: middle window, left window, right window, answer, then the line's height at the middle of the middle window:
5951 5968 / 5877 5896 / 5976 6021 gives 0.00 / 3.11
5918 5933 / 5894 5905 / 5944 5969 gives -0.07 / 2.83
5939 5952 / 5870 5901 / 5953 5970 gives 0.02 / 3.08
